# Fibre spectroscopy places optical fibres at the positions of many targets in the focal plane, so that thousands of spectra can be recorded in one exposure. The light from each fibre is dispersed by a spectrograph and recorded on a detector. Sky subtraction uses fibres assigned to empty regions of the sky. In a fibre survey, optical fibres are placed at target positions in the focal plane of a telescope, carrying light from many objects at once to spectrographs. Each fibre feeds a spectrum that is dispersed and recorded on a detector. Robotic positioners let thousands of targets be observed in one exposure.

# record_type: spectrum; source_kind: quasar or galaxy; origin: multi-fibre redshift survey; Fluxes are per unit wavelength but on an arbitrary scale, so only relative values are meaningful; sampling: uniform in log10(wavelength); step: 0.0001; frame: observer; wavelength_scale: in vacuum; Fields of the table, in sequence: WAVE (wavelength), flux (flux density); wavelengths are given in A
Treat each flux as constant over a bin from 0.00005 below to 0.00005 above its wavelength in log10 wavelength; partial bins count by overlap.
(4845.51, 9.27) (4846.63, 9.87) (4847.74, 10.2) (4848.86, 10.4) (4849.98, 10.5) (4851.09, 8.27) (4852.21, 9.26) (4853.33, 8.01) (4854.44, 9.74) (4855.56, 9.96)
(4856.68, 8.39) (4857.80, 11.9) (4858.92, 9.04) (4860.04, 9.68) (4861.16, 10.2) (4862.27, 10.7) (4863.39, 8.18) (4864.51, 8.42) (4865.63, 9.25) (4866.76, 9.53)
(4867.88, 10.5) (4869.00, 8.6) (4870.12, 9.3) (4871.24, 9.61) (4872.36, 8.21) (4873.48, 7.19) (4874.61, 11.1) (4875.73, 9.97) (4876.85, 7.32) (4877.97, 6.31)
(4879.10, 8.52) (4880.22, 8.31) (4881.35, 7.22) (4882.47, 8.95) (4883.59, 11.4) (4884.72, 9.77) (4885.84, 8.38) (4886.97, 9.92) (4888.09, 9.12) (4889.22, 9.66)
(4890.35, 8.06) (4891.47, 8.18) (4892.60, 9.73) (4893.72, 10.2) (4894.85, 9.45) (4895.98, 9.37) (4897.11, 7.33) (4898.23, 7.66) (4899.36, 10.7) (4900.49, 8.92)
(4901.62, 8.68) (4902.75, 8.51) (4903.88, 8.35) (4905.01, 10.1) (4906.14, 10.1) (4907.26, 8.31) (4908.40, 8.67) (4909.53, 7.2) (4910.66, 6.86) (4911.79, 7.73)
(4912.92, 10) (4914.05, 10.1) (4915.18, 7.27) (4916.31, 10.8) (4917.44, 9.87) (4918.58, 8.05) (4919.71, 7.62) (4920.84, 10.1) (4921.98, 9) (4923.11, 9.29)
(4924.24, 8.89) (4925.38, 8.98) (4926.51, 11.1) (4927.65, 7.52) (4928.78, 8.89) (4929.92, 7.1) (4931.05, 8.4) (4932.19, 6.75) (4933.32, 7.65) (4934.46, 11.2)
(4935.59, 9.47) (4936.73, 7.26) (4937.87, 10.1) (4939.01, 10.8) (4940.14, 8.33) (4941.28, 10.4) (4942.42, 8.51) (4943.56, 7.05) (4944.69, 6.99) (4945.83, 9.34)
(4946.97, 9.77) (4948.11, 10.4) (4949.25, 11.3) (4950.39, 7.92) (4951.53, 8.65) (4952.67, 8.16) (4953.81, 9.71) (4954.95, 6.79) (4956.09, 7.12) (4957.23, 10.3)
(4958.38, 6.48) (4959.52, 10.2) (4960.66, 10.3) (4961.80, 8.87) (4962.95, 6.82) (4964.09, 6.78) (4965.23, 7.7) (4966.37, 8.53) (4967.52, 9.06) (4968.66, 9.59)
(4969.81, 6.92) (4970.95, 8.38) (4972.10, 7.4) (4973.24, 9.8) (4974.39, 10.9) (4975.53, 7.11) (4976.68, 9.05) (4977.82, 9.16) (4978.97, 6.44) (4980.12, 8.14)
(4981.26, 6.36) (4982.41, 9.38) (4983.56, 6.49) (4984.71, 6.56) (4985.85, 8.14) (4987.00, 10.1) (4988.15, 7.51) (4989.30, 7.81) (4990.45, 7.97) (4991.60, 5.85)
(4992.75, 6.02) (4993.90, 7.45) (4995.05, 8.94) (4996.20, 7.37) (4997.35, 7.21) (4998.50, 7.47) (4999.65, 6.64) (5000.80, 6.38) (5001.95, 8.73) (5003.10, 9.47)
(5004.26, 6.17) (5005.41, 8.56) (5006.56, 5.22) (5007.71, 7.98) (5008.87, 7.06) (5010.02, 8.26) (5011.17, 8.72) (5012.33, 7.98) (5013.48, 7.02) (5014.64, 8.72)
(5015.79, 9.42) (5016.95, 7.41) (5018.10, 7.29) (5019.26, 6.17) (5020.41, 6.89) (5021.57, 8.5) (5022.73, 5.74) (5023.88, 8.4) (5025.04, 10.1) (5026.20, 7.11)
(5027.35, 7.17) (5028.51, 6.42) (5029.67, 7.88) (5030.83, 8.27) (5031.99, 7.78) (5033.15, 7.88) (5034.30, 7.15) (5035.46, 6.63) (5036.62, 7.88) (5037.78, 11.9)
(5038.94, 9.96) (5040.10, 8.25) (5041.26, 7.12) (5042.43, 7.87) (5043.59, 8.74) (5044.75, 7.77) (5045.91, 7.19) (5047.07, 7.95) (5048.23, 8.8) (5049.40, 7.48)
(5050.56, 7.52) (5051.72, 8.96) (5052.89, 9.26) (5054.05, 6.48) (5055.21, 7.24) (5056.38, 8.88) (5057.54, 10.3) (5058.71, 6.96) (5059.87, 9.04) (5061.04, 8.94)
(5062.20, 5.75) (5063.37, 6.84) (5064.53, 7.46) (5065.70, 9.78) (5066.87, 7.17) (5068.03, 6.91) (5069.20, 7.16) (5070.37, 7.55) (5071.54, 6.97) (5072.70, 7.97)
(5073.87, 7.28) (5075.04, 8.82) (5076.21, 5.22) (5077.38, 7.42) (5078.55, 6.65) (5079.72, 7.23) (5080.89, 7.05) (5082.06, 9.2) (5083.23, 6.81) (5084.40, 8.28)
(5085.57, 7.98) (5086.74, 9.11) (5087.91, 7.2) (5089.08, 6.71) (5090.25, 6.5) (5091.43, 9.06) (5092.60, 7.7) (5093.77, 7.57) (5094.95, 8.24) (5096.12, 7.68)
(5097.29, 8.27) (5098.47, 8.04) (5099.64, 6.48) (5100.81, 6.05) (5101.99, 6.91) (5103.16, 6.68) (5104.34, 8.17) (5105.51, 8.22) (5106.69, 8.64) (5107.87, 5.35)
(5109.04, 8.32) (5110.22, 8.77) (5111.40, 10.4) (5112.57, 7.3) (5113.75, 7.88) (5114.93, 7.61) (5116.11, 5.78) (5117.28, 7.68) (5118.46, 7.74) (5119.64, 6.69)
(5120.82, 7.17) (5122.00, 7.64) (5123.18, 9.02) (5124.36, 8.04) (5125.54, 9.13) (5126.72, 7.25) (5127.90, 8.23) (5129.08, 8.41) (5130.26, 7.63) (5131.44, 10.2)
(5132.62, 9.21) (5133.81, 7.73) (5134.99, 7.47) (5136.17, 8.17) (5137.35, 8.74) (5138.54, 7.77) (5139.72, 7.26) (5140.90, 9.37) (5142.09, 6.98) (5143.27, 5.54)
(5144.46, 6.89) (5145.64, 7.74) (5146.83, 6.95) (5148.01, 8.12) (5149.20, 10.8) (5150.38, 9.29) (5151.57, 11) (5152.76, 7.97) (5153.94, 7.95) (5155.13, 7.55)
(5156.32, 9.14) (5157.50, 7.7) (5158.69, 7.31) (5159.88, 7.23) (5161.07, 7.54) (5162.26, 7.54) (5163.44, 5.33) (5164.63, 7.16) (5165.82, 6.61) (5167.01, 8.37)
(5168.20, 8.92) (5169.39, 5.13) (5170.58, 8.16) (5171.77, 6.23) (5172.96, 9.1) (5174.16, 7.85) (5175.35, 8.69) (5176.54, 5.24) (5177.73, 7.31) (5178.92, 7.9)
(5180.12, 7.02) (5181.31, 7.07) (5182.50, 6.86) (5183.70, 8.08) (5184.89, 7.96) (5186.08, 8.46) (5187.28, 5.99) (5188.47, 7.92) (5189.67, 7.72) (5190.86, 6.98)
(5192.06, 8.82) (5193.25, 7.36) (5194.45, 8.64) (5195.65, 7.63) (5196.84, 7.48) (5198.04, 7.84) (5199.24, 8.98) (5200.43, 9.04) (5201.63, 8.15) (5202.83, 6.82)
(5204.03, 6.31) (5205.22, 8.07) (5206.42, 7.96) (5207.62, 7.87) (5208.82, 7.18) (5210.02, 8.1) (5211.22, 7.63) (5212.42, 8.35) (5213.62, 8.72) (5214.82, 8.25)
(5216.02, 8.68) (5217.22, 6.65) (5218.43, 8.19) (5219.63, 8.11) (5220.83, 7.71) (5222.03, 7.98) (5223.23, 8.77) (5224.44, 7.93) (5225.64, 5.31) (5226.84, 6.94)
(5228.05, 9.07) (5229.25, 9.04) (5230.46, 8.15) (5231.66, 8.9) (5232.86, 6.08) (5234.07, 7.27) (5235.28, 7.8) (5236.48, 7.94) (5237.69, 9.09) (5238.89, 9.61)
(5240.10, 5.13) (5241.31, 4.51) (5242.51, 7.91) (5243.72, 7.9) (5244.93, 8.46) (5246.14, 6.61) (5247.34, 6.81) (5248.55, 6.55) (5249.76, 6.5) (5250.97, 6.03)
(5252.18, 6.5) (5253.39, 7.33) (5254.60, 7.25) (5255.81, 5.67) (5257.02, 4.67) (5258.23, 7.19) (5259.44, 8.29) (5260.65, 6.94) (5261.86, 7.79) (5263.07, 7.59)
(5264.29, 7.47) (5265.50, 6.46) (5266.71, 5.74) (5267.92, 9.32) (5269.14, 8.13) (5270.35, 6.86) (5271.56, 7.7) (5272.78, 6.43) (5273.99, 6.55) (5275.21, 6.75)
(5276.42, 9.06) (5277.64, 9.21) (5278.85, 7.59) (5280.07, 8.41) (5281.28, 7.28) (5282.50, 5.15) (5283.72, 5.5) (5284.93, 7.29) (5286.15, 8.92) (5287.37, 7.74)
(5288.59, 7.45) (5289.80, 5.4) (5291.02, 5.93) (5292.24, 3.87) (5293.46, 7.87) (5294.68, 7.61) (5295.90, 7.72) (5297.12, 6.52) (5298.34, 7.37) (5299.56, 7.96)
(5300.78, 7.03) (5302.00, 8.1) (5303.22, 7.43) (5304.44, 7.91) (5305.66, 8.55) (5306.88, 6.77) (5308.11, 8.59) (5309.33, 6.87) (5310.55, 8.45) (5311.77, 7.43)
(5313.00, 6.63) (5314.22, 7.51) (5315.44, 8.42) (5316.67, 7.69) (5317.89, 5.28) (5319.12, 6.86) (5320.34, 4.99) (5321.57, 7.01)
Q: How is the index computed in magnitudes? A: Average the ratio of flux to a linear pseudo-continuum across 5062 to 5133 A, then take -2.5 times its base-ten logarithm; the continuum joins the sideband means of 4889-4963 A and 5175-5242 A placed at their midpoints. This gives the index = 0.064 mag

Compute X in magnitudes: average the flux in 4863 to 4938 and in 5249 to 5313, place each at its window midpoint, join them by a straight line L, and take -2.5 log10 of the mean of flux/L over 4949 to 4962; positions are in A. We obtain -0.02 mag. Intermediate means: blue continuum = 8.86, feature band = 8.76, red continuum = 7.19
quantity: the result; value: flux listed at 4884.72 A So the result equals 9.77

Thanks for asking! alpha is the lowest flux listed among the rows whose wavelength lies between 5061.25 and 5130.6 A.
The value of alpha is 5.22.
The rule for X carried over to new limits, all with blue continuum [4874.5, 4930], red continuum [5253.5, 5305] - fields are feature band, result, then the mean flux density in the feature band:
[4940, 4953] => -0.03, 8.93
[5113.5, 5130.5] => 0.02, 7.73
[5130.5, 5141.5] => -0.08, 8.41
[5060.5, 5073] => 0.09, 7.49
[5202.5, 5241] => -0.05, 7.78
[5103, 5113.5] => -0.01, 8.03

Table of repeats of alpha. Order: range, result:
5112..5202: 5.13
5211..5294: 3.87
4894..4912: 6.86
